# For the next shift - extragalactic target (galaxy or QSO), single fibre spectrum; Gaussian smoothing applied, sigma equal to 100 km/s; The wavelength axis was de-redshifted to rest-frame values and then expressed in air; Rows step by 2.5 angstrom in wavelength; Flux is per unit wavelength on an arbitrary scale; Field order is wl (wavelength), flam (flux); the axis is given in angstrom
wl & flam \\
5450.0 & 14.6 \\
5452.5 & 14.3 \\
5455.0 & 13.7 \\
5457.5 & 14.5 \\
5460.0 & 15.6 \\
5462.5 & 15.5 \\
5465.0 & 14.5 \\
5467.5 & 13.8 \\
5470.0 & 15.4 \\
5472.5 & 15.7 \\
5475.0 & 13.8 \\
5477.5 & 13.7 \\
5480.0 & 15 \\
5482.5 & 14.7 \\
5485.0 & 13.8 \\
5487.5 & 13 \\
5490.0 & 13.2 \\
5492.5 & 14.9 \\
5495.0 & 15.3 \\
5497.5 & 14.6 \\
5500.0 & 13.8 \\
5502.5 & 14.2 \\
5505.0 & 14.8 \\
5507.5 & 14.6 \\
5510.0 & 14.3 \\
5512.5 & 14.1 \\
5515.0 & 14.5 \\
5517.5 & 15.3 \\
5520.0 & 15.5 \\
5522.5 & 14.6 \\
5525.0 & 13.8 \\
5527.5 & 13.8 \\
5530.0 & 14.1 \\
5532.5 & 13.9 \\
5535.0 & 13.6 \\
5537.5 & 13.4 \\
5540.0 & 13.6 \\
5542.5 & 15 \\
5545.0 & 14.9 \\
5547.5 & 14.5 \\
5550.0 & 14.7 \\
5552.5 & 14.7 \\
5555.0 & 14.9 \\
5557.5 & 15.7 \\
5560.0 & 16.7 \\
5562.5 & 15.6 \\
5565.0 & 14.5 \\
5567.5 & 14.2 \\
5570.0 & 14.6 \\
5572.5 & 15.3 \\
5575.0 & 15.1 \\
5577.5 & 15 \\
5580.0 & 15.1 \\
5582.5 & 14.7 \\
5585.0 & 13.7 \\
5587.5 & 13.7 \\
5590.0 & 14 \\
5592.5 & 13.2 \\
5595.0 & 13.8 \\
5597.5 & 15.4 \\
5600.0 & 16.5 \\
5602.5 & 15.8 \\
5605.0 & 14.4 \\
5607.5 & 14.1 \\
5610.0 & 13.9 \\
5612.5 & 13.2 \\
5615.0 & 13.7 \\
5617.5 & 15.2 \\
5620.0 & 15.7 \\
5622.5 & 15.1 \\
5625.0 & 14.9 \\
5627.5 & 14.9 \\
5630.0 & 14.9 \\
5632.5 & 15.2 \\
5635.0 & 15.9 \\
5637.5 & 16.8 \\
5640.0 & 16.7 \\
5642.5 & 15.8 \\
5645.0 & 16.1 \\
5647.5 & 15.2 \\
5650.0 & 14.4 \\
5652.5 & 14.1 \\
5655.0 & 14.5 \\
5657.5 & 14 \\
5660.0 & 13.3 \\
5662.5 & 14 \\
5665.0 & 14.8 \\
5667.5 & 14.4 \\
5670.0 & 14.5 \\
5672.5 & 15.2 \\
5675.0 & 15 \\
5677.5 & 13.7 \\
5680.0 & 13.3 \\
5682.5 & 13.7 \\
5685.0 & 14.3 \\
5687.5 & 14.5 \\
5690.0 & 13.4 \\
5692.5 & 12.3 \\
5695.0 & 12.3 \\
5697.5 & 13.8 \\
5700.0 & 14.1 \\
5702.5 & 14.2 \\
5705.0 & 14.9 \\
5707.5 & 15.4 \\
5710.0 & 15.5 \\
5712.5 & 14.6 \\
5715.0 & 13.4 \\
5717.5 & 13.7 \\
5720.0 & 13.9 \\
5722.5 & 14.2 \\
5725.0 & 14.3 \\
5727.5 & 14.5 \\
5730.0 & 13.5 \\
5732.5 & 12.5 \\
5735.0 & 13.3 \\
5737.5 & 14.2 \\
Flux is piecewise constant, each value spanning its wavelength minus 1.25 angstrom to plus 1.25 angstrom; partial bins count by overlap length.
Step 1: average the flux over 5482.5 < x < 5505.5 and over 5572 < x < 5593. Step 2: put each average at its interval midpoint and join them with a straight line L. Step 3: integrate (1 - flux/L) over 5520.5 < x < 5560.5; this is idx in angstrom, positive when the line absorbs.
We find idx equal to -0.4 angstrom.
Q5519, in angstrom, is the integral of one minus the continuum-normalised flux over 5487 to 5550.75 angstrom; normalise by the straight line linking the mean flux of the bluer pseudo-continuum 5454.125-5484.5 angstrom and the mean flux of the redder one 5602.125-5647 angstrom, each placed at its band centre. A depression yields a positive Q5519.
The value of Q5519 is 2.1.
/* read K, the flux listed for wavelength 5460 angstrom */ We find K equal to 15.6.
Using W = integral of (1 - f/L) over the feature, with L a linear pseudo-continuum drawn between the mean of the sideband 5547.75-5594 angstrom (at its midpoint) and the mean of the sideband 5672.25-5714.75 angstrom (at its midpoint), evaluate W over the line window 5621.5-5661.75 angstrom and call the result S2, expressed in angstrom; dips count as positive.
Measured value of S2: -2.06 angstrom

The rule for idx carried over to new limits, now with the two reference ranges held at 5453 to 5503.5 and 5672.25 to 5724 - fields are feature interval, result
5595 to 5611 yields -0.8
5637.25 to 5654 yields -1.6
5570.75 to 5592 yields -0.4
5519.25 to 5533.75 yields 0.1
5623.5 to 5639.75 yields -1.5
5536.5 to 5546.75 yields 0.0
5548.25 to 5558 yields -0.4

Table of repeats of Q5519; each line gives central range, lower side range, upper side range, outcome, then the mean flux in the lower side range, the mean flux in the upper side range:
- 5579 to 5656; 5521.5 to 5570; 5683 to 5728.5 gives -2.9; 14.5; 14.1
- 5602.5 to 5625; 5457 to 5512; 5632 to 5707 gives -0.1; 14.5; 14.5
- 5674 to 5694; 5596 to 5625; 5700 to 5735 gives 0.9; 14.8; 14.2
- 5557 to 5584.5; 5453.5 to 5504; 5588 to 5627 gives -1.0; 14.4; 14.6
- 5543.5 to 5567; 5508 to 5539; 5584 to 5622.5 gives -1.3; 14.2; 14.4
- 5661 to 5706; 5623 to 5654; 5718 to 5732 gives 2.0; 15.4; 14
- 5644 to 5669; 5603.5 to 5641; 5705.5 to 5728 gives 0.5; 15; 14.4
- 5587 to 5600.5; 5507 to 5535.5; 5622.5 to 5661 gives 0.4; 14.4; 15.1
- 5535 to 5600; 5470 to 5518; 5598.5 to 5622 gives -0.2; 14.4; 14.7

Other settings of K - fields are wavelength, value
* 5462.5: 15.5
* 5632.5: 15.2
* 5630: 14.9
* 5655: 14.5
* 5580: 15.1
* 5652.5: 14.1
